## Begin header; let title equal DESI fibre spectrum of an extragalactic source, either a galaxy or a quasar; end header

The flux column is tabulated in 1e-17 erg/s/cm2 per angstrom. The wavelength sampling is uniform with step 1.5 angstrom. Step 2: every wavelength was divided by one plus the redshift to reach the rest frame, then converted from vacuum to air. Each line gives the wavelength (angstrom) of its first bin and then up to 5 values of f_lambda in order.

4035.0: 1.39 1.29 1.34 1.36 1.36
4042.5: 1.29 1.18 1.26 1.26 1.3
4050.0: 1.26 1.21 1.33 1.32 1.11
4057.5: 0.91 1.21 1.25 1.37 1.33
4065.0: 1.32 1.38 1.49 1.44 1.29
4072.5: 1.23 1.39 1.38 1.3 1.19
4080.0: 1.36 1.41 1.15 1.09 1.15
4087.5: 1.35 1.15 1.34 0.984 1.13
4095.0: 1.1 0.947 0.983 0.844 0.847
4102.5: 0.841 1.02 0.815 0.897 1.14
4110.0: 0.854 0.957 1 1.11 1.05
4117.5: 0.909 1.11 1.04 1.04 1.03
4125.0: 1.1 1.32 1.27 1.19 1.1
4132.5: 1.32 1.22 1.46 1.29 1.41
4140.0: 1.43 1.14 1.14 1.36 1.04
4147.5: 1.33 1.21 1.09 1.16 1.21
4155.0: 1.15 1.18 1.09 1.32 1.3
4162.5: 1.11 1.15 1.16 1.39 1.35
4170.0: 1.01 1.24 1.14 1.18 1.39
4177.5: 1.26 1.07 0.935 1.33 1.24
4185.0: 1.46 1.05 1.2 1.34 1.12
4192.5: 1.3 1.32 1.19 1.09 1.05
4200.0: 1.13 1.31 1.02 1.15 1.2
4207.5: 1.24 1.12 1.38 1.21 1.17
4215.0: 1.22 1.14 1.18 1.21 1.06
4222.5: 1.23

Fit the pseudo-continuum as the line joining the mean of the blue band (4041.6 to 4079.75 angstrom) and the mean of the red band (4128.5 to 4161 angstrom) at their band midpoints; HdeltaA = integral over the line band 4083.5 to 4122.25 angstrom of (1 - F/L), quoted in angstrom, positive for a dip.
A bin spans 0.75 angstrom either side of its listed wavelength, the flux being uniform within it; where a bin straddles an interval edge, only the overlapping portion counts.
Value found 7.1 angstrom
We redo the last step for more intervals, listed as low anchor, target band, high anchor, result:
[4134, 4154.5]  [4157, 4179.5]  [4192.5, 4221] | 0.2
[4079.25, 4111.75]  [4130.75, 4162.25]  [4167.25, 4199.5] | -2.5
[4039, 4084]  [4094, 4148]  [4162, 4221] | 6.2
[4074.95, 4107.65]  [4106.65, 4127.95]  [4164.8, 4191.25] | 1.6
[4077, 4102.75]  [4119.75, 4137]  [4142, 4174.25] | -0.5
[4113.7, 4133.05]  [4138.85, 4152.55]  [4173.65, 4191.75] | -0.7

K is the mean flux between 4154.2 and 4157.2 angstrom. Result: 1.17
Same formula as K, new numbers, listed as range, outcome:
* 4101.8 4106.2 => 0.893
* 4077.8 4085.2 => 1.24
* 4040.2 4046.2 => 1.27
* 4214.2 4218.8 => 1.18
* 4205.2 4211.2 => 1.23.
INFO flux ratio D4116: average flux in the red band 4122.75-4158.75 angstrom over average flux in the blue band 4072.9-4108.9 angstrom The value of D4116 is 1.1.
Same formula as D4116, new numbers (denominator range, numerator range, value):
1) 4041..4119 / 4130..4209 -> 1.04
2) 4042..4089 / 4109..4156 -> 0.91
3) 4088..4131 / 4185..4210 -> 1.14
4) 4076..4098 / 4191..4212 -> 1.00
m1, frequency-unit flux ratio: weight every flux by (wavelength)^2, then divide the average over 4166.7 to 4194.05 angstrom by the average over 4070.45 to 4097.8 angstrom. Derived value 1.1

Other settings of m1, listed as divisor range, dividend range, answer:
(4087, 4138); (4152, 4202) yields 1.15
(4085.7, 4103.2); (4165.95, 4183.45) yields 1.19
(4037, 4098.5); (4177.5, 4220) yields 1.02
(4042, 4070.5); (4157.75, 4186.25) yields 1.01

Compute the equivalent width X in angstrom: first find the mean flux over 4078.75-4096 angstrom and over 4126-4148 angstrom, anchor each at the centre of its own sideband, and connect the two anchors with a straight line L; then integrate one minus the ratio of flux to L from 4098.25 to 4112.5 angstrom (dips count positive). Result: 3.56 angstrom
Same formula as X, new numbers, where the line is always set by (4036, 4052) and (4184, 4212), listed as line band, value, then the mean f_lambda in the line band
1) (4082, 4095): 0.9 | 1.17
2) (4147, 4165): 0.5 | 1.19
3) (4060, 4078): -1.1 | 1.35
